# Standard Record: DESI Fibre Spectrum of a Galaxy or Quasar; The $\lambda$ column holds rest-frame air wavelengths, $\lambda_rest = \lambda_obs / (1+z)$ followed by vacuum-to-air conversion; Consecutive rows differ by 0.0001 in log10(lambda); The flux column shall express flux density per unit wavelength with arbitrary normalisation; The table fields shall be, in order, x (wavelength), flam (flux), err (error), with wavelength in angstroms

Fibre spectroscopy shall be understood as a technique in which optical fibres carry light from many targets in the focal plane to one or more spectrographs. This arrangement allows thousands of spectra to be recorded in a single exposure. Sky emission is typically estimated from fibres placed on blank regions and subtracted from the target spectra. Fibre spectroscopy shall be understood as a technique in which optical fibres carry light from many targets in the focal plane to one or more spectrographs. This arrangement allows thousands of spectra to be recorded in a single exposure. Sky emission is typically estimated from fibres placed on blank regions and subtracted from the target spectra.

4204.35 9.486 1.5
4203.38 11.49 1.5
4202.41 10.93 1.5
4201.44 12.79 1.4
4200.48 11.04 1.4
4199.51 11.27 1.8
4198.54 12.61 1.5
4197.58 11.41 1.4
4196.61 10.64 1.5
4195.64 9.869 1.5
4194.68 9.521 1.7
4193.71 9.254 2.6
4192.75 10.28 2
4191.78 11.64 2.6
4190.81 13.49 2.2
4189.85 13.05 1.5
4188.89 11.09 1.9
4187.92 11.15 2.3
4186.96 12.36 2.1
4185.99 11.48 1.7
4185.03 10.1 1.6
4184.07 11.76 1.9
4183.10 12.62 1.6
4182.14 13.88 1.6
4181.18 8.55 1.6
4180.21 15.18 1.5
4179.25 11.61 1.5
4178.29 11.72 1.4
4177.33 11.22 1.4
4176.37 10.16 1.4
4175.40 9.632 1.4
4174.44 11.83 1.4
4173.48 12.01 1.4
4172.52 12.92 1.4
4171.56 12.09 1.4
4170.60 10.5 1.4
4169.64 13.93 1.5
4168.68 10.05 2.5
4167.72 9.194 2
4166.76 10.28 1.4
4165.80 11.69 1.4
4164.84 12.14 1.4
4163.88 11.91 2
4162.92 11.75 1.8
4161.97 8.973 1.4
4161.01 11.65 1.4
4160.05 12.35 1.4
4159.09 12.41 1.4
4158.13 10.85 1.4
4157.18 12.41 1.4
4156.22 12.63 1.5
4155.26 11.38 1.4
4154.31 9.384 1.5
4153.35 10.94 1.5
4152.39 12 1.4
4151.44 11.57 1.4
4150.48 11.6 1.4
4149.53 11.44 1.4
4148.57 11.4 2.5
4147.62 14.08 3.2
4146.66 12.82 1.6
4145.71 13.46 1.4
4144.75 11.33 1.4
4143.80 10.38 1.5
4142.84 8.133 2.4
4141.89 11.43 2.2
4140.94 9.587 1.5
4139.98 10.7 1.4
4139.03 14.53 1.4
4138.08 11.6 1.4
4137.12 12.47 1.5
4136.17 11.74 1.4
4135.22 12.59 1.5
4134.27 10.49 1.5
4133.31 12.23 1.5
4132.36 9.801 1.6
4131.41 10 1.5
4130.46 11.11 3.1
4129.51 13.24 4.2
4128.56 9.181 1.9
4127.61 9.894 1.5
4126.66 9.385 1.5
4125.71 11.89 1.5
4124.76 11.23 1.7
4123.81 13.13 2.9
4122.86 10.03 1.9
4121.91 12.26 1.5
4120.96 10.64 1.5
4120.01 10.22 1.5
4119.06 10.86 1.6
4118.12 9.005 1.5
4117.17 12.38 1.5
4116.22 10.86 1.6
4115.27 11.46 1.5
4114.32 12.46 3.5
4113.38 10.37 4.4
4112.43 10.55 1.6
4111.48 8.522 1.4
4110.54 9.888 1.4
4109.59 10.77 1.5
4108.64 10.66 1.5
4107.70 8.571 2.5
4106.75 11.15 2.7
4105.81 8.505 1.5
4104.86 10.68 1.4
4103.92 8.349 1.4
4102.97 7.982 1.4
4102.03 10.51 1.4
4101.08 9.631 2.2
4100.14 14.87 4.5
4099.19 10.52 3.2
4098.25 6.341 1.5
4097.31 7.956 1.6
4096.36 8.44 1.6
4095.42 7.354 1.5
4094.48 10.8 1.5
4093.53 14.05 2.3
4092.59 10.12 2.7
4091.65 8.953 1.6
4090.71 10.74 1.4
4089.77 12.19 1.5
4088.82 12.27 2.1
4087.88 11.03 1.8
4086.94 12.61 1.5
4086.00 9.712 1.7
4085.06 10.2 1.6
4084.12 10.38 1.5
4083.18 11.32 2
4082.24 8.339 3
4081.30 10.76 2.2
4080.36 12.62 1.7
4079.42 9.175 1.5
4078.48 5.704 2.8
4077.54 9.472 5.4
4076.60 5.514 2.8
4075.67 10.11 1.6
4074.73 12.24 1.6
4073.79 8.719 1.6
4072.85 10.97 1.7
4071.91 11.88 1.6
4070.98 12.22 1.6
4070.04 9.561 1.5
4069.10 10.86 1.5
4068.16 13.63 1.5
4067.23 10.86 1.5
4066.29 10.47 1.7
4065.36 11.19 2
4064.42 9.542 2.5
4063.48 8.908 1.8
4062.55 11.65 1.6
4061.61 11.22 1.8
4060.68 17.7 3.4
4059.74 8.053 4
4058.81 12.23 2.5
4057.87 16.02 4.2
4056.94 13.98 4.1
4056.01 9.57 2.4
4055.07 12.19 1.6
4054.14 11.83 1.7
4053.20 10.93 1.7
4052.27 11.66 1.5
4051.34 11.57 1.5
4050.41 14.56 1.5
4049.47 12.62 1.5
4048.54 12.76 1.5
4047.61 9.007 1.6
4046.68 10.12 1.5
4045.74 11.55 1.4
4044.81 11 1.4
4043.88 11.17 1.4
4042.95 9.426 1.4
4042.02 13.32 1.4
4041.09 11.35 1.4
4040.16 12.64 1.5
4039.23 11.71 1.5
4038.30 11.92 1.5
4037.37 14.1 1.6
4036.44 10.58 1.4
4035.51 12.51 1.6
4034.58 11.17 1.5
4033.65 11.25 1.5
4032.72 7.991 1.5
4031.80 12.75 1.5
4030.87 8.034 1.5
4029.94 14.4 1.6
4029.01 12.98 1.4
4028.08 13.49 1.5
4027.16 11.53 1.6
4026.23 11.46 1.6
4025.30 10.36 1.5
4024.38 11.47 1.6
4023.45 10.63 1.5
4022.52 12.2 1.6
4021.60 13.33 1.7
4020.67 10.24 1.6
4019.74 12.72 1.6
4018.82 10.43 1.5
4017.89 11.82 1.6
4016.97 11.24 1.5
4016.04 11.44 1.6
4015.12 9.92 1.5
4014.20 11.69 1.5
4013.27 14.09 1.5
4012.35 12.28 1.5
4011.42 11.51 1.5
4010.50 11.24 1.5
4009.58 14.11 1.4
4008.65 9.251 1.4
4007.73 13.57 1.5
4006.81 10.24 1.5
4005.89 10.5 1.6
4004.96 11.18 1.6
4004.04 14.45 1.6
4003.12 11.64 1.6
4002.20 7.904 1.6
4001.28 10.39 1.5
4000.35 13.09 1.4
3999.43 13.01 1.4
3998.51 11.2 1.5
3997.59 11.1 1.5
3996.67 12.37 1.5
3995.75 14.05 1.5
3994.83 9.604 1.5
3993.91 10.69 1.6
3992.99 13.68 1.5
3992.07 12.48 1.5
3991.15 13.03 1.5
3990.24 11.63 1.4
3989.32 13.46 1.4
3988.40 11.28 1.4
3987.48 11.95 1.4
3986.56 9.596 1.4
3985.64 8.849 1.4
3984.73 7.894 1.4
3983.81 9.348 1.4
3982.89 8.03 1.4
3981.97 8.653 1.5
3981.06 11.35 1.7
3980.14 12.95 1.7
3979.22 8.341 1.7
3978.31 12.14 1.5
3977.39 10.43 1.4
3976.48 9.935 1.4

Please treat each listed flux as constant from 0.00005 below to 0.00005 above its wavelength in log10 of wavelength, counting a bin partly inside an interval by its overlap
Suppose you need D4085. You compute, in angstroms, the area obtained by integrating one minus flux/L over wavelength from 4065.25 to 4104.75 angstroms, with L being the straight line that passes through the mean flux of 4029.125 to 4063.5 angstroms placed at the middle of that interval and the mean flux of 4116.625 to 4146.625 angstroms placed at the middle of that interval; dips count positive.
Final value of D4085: 4.27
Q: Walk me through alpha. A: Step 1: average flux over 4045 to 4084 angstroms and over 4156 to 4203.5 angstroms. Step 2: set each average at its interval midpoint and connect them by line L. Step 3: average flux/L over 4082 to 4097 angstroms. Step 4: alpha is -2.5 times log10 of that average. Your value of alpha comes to 0.06 mag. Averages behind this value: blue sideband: 11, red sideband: 11.5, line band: 10.5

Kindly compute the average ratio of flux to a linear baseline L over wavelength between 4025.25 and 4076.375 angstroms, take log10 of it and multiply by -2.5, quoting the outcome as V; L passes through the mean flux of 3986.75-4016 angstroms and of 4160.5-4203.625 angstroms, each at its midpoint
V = 0.01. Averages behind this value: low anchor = 11.8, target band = 11.5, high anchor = 11.4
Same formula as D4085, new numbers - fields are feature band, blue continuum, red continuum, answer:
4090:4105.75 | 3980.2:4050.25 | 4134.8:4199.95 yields 2.3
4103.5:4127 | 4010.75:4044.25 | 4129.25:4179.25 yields 1.9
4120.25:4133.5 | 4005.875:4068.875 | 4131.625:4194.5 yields 0.7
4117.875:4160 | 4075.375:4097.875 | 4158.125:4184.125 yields -1.5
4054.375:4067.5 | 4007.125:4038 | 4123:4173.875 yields -0.1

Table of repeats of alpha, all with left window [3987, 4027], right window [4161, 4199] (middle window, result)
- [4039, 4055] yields 0.002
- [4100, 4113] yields 0.162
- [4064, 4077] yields 0.098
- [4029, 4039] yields 0.011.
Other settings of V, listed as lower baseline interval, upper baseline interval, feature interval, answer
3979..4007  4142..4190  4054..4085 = 0.04 mag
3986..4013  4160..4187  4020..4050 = 0.01 mag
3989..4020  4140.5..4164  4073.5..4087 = 0.19 mag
